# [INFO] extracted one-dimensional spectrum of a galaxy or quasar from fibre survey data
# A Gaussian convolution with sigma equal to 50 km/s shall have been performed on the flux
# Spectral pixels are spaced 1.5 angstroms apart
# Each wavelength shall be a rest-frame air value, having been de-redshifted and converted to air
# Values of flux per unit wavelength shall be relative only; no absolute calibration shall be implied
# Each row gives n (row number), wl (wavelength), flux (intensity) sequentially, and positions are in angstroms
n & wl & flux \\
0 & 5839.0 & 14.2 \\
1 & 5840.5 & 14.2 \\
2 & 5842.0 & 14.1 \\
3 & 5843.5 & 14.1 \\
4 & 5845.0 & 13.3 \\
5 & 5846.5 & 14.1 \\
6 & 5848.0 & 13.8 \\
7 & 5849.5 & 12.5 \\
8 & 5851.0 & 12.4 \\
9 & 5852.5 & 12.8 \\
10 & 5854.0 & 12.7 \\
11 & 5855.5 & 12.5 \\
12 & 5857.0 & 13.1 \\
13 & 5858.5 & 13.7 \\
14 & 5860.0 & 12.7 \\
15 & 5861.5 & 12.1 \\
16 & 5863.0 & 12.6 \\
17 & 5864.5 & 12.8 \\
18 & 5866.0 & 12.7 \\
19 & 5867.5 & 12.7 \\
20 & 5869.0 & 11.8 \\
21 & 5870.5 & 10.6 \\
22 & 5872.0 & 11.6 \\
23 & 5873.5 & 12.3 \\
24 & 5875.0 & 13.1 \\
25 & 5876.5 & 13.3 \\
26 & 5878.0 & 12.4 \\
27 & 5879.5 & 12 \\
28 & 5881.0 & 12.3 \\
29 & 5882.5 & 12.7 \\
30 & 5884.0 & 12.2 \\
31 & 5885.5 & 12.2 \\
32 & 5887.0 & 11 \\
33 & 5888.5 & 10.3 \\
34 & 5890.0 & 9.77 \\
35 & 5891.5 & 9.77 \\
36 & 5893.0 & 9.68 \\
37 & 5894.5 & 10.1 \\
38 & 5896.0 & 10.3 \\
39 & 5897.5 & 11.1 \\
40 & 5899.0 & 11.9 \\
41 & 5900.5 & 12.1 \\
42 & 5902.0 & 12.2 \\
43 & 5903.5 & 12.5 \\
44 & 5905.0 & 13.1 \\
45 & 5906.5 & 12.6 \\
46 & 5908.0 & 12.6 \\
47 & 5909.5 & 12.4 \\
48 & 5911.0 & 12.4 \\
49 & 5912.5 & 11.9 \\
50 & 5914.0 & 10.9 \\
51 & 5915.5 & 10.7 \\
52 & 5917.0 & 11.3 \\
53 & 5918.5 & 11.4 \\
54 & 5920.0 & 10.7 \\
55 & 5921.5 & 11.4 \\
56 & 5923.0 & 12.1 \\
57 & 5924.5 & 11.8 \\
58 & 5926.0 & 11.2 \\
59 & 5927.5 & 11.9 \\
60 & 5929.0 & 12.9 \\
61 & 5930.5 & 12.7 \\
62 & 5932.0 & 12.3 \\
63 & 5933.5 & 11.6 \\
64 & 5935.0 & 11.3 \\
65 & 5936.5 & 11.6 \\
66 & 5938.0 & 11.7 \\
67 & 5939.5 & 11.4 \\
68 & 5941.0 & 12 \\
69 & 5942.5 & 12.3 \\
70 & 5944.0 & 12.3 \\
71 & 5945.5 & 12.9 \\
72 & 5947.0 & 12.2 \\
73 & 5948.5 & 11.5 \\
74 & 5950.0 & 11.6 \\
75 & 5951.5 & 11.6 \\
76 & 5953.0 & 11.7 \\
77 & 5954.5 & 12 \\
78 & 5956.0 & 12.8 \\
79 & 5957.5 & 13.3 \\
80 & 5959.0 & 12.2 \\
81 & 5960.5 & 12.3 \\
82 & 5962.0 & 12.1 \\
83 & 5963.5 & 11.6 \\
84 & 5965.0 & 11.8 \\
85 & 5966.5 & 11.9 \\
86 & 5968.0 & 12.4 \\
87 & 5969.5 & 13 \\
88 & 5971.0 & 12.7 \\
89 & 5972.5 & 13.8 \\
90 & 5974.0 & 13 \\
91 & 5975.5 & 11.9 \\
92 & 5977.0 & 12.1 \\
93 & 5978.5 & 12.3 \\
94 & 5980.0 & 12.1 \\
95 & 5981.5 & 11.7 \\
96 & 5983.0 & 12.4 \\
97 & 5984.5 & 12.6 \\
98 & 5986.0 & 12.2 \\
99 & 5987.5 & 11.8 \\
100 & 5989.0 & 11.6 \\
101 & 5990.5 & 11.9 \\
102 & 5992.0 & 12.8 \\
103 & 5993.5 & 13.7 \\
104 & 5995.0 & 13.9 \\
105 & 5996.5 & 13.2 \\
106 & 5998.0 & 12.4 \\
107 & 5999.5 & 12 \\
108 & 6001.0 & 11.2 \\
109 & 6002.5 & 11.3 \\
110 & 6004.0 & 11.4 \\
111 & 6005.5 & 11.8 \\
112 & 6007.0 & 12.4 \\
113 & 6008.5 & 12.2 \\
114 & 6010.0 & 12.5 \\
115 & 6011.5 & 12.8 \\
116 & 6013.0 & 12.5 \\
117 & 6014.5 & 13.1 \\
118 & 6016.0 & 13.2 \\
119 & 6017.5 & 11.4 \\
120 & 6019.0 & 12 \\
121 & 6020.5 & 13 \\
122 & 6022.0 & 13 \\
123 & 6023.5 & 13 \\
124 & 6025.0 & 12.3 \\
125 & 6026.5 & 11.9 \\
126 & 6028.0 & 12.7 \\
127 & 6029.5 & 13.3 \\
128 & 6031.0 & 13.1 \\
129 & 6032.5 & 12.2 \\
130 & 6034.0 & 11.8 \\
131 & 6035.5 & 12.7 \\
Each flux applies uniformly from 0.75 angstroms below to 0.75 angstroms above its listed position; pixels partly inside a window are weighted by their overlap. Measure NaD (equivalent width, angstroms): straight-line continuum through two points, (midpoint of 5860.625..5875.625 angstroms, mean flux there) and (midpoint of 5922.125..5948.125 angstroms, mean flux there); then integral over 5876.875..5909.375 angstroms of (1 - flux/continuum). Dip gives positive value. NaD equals 1.5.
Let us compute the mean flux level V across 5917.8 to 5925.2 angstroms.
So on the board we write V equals 11.5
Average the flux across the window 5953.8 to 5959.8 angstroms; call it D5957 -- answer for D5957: 12.6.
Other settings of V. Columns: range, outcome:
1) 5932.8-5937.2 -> 11.5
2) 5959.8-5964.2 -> 12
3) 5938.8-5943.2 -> 11.9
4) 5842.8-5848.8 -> 13.8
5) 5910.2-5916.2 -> 11.5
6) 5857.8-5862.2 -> 12.8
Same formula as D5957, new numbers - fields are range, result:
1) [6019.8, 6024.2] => 13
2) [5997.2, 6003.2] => 11.7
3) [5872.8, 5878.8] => 12.8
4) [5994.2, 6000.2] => 12.9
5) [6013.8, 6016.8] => 13.1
